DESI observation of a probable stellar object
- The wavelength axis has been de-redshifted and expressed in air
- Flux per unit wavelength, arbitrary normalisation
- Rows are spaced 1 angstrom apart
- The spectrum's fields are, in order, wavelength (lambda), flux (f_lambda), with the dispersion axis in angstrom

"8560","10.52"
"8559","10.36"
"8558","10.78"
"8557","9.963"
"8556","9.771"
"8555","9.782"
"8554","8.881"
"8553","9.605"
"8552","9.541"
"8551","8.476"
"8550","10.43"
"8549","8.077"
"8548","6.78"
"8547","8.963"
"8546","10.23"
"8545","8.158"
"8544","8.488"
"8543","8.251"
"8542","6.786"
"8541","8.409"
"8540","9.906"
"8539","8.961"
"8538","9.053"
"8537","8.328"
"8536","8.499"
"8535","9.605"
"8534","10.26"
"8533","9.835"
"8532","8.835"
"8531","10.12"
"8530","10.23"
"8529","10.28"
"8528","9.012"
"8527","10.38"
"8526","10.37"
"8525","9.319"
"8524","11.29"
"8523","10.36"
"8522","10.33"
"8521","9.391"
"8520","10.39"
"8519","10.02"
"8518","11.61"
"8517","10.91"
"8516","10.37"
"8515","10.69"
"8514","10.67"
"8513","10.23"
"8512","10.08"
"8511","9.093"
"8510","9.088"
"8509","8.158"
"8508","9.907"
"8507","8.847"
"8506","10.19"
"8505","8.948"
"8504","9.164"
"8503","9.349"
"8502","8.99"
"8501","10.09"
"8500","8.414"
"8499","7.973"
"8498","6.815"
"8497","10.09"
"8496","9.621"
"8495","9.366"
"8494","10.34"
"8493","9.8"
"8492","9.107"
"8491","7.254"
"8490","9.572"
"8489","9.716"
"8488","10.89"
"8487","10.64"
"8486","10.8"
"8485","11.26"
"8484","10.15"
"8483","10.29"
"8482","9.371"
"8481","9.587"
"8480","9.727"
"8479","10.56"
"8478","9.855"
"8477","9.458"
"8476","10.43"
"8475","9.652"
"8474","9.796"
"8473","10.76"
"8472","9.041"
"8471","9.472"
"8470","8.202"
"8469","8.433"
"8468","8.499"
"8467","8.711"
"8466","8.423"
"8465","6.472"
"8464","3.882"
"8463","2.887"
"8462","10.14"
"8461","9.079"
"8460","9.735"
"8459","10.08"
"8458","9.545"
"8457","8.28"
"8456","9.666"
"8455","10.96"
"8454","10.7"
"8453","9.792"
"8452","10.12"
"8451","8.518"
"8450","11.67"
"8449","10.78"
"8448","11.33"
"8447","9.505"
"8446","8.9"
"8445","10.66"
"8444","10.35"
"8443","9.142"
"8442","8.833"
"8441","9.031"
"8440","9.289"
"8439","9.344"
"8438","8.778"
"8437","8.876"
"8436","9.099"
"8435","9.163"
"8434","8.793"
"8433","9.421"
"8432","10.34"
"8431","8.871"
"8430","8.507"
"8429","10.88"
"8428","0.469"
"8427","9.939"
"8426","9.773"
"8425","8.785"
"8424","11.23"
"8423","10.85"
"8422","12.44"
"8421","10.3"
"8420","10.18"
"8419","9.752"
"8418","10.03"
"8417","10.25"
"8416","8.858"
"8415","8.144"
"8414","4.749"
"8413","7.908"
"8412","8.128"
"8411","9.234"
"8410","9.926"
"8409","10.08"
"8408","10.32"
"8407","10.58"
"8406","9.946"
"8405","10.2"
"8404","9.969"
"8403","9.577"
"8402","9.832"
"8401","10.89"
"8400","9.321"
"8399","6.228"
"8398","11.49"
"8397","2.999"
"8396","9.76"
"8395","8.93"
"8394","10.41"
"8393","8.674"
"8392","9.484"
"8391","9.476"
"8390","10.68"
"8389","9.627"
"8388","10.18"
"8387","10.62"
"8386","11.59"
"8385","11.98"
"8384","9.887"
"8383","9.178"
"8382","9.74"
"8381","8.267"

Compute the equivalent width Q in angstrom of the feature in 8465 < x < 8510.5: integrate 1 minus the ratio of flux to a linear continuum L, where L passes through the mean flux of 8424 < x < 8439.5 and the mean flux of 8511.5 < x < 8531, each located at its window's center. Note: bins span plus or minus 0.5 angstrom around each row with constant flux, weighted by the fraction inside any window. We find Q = 1.6 angstrom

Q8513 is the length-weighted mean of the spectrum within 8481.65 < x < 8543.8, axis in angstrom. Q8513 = 9.61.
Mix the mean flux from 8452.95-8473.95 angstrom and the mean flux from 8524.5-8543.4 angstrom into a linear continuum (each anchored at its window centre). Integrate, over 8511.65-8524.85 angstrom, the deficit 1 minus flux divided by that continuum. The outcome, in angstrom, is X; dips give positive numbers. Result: -1.9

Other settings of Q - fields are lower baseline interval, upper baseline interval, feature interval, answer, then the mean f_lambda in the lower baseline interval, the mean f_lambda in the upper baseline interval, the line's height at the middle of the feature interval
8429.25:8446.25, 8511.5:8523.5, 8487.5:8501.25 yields 1.2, 9.29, 10.4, 10.1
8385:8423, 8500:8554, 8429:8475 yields 1.6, 9.53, 9.48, 9.51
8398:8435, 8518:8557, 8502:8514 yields 0.0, 9.33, 9.39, 9.37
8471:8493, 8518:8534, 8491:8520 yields 1.3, 9.89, 10.1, 9.98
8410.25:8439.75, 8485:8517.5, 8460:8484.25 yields 1.3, 9.08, 9.56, 9.38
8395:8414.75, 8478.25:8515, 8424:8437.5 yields 0.6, 8.99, 9.58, 9.16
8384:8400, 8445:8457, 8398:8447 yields 2.4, 9.48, 10.1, 9.81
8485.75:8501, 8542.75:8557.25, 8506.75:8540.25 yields -2.4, 9.36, 9.02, 9.18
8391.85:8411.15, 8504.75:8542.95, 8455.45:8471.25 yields 2.2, 9.39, 9.69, 9.54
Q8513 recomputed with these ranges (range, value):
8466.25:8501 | 9.52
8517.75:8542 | 9.7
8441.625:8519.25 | 9.48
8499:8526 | 9.82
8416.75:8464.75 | 9.33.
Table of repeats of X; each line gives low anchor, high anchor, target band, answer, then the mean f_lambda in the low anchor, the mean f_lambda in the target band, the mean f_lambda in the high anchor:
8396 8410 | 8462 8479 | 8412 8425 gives -0.4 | 9.38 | 9.47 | 8.49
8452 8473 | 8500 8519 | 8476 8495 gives -1.4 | 8.69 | 9.91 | 9.77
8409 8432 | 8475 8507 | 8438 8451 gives -0.7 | 9.1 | 9.81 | 9.6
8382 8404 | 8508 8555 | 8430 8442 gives 0.5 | 9.58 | 9.14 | 9.5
